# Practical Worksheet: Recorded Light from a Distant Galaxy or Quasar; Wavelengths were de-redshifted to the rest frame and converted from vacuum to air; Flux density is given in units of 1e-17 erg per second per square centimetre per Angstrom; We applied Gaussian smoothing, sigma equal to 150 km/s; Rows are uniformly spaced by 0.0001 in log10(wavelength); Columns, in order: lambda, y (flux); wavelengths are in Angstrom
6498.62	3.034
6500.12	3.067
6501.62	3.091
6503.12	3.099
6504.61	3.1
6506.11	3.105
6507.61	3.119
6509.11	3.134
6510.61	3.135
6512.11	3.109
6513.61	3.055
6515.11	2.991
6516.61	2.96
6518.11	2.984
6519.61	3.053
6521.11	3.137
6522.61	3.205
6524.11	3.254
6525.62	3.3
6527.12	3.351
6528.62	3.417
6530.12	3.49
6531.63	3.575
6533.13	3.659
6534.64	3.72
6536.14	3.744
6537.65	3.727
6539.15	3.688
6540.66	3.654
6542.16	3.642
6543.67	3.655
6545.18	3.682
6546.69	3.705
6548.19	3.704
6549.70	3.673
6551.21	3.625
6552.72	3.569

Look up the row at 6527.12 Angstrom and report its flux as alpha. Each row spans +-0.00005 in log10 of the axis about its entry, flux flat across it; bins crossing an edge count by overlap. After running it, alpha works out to 3.351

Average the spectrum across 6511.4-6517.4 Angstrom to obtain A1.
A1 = 3.03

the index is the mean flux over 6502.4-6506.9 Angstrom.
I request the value 3.1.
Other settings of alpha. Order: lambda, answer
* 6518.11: 2.984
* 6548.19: 3.704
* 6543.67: 3.655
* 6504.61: 3.1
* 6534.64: 3.72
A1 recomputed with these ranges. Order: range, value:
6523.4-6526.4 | 3.27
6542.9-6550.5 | 3.68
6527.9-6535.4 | 3.57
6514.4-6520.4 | 3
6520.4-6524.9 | 3.2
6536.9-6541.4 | 3.69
